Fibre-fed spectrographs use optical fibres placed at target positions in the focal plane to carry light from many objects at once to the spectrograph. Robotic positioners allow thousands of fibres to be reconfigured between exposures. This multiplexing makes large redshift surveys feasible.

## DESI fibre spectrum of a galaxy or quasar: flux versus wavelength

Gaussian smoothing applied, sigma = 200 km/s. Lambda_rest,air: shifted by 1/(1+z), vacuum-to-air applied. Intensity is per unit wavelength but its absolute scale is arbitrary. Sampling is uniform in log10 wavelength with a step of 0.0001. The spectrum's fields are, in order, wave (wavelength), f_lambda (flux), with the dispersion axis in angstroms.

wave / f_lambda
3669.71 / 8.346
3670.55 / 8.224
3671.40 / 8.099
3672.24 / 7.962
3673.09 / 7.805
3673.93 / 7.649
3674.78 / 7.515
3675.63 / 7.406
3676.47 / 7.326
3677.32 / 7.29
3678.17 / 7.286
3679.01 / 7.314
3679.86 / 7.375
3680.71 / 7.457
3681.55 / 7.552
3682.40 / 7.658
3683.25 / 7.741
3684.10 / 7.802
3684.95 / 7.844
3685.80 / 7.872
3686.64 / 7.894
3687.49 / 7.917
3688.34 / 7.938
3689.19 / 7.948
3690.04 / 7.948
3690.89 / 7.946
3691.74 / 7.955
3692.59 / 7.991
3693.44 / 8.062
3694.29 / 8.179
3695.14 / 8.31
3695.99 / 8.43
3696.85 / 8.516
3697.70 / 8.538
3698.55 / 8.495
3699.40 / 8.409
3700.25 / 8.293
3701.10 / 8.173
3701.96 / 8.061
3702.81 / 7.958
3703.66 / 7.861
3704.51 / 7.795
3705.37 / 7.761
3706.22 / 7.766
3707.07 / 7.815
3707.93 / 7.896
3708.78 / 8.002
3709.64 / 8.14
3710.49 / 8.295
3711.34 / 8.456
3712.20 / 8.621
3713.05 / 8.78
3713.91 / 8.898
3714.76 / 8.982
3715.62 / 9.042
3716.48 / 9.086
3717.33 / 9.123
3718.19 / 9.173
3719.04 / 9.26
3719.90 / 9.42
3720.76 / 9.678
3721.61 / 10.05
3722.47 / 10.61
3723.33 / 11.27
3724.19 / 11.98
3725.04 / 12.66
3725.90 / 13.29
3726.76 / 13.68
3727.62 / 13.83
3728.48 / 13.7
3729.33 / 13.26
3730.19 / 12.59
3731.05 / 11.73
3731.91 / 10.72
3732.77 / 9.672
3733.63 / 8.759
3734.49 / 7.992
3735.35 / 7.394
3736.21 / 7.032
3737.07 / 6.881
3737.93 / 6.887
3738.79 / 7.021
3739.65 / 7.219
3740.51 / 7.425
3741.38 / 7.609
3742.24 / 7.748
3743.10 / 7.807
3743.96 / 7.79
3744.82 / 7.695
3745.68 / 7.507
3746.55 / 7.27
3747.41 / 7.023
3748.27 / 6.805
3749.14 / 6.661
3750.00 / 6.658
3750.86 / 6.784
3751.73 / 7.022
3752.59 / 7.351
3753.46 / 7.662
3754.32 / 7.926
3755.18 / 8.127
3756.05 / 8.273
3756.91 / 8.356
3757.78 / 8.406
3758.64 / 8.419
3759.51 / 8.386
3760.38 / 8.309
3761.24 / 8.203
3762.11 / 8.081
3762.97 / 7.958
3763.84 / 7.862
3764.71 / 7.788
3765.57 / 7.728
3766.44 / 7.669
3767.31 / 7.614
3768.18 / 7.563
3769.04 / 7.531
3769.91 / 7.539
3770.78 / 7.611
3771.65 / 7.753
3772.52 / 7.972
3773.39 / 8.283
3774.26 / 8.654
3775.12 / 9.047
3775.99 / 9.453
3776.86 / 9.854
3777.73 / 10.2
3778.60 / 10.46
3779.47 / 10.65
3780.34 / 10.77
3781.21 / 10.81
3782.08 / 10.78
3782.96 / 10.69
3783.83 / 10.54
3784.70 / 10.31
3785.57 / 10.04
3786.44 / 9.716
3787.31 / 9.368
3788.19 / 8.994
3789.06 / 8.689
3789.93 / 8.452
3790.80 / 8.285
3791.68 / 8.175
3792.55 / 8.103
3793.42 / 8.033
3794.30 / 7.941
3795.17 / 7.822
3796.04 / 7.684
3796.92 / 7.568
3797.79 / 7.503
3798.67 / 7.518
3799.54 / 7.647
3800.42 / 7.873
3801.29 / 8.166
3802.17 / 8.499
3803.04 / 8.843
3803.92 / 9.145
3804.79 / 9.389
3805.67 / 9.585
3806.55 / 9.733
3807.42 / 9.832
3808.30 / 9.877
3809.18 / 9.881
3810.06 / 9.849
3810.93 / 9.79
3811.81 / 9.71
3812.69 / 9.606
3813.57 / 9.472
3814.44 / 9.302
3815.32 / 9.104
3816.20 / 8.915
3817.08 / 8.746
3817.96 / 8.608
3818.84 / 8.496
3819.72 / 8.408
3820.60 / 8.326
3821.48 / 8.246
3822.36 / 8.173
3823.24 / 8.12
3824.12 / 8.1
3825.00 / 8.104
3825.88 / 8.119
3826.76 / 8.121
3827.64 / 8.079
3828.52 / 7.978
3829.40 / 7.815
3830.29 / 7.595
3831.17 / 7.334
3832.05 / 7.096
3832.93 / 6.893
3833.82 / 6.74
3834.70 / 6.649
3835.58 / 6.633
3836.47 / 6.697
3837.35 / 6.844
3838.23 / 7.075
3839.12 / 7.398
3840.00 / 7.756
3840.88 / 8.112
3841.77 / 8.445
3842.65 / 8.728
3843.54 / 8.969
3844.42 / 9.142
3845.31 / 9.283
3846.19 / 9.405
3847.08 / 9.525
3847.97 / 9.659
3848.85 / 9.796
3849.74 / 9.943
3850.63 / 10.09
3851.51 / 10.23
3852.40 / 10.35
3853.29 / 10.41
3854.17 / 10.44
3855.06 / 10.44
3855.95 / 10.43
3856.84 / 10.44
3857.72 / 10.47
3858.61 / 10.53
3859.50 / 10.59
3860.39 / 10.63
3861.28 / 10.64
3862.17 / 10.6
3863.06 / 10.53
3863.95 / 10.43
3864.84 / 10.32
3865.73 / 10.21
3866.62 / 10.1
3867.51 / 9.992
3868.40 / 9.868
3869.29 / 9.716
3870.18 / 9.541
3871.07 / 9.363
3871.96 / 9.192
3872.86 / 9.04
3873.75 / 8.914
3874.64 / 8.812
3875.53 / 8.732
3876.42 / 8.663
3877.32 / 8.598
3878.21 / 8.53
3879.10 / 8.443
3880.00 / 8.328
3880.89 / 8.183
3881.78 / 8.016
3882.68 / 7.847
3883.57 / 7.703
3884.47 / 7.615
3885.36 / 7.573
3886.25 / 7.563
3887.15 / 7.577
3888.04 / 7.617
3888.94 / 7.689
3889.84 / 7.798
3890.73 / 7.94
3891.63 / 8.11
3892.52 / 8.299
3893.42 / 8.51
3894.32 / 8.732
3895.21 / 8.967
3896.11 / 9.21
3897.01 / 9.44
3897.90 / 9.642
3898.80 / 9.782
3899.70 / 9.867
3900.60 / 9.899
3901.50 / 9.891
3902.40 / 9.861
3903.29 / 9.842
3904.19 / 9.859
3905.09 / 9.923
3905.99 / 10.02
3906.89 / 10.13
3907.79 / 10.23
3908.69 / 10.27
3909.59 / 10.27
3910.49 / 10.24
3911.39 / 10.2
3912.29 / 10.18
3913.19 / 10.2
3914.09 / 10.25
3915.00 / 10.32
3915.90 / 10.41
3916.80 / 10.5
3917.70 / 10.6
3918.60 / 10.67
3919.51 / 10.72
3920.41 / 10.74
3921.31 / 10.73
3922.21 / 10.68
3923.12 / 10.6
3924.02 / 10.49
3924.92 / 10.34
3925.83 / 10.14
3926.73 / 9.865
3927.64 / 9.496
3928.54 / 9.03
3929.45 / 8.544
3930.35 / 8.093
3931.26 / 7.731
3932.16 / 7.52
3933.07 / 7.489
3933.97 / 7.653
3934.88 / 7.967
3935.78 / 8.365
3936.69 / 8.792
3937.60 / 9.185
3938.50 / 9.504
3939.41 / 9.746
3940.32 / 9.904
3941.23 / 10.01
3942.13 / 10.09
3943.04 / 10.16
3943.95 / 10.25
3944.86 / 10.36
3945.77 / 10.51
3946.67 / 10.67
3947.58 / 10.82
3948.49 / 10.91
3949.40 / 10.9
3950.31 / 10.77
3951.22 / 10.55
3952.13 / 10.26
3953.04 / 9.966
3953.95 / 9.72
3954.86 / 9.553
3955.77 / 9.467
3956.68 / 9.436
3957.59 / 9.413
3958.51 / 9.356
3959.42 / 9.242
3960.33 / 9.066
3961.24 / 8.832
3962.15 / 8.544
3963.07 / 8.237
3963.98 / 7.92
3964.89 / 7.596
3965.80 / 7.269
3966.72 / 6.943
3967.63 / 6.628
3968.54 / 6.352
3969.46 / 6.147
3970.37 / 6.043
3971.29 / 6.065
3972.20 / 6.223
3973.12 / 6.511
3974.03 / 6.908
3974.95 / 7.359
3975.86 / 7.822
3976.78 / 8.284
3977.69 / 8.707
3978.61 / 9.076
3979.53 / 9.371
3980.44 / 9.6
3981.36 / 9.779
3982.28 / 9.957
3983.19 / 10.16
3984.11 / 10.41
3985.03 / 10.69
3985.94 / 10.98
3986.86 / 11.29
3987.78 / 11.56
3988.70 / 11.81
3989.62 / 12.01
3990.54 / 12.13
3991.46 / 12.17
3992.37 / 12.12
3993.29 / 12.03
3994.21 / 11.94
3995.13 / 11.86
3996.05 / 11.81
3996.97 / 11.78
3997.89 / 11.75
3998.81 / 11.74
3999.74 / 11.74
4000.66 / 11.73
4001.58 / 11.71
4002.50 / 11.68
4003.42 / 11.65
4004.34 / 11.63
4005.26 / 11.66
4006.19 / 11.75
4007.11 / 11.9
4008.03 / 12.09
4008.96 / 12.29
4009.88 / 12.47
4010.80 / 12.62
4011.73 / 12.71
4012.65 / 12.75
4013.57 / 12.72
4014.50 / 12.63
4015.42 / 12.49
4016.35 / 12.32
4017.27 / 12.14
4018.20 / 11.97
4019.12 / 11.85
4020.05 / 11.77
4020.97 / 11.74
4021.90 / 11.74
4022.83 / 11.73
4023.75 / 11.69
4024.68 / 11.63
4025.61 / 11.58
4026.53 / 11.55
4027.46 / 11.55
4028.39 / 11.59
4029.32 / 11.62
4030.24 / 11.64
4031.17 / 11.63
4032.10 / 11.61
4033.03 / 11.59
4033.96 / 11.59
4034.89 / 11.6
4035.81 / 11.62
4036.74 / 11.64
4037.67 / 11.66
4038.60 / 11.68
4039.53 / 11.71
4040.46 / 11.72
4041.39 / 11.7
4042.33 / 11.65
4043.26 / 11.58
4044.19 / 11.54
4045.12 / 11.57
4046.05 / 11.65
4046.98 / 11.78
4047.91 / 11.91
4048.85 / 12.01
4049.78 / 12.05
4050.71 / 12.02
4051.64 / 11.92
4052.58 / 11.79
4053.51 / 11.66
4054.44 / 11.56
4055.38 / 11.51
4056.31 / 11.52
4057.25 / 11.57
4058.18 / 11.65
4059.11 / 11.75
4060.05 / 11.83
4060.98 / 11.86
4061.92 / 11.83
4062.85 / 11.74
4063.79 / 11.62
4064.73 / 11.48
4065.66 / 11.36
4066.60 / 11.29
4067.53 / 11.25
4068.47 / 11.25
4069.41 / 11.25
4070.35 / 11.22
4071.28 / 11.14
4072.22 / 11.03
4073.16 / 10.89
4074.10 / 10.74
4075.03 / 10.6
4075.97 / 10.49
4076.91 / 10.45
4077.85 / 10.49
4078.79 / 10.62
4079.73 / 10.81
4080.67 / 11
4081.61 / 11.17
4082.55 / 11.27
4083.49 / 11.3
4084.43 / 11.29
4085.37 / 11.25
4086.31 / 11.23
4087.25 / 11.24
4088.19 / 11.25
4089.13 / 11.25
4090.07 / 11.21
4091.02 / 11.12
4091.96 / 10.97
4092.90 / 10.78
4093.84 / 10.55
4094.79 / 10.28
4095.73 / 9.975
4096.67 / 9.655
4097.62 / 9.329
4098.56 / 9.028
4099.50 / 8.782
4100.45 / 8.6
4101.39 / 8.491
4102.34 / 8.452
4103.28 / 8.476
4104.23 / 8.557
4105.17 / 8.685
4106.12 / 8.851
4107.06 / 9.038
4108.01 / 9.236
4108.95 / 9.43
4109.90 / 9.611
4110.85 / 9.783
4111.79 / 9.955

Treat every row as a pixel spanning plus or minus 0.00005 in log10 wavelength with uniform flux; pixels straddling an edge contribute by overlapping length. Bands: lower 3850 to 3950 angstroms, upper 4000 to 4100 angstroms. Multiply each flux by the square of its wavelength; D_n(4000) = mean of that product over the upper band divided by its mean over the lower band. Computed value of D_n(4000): 1.29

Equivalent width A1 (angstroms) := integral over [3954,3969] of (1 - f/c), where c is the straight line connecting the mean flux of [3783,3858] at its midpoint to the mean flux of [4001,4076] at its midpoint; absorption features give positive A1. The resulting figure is 3.17 angstroms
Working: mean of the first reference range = 8.73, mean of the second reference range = 11.7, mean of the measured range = 8.4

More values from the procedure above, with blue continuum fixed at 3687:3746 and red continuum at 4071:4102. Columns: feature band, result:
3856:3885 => 0.6 angstroms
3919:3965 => 1.7 angstroms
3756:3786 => 1.1 angstroms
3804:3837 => 3.2 angstroms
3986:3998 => -2.0 angstroms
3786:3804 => 2.0 angstroms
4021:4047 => -3.3 angstroms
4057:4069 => -1.3 angstroms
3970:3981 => 2.6 angstroms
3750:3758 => 1.2 angstroms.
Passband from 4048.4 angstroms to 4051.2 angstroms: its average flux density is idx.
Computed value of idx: 12.1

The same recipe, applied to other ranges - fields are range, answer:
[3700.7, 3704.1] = 8.01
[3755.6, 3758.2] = 8.33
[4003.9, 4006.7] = 11.7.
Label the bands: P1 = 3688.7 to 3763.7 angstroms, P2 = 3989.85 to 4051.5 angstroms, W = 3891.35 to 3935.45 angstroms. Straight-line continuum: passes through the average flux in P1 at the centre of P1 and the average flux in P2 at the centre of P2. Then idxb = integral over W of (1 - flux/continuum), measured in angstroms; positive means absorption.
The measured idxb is 4.4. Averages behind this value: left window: 8.67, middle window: 9.64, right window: 11.9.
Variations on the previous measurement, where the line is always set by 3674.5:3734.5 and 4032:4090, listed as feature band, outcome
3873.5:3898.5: 4.6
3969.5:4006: 2.2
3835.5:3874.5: 1.9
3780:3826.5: 3.4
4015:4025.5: -0.7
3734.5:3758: 4.6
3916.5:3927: -0.1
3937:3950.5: 0.5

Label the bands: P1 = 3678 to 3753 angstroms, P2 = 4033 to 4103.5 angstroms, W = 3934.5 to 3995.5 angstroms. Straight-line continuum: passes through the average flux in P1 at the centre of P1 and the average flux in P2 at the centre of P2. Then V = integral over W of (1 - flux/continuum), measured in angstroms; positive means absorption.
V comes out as 5.44 angstroms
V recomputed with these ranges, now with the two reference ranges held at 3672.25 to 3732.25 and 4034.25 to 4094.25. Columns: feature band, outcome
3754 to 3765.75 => 1.46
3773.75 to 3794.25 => -0.17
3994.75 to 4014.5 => -1.88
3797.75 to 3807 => 0.97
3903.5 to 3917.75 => 0.16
